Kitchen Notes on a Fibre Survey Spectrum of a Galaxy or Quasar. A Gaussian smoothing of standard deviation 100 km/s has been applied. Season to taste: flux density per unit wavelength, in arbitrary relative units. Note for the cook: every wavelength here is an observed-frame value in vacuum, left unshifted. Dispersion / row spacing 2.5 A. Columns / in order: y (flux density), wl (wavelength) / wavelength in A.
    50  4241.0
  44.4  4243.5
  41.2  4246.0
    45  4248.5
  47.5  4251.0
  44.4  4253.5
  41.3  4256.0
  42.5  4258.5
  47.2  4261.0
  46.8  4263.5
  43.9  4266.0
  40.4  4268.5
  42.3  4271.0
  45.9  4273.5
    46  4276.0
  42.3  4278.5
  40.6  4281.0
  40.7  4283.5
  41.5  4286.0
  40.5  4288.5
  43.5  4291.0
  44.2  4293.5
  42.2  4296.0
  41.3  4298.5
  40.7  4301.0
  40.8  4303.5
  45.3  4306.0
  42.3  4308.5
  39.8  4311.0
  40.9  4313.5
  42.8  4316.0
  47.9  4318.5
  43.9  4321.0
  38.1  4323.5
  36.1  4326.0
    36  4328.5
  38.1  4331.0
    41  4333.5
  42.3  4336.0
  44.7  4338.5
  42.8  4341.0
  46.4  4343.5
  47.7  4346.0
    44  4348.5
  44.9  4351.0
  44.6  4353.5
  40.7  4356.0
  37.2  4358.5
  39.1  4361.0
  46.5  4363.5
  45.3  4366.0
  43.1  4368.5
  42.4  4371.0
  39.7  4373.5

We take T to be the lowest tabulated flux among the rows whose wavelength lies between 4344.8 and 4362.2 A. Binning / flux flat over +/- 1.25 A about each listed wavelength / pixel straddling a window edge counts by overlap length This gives 37.2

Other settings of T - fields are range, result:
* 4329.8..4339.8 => 38.1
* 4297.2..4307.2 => 40.7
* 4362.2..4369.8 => 43.1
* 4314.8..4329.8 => 36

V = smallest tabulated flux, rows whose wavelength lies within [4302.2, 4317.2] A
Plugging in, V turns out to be 39.8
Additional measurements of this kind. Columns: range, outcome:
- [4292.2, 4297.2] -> 42.2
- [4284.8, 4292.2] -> 40.5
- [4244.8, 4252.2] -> 41.2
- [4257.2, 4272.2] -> 40.4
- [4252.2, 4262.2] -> 41.3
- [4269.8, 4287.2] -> 40.6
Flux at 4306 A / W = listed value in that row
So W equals 45.3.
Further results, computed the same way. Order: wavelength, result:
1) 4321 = 43.9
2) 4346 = 47.7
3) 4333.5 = 41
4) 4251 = 47.5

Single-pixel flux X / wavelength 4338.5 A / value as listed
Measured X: 44.7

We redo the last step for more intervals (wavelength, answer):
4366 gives 45.3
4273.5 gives 45.9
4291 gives 43.5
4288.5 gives 40.5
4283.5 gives 40.7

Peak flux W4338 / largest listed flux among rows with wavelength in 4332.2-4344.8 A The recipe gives 46.4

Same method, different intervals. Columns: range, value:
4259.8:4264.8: 47.2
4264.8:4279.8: 46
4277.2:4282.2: 42.3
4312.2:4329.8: 47.9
